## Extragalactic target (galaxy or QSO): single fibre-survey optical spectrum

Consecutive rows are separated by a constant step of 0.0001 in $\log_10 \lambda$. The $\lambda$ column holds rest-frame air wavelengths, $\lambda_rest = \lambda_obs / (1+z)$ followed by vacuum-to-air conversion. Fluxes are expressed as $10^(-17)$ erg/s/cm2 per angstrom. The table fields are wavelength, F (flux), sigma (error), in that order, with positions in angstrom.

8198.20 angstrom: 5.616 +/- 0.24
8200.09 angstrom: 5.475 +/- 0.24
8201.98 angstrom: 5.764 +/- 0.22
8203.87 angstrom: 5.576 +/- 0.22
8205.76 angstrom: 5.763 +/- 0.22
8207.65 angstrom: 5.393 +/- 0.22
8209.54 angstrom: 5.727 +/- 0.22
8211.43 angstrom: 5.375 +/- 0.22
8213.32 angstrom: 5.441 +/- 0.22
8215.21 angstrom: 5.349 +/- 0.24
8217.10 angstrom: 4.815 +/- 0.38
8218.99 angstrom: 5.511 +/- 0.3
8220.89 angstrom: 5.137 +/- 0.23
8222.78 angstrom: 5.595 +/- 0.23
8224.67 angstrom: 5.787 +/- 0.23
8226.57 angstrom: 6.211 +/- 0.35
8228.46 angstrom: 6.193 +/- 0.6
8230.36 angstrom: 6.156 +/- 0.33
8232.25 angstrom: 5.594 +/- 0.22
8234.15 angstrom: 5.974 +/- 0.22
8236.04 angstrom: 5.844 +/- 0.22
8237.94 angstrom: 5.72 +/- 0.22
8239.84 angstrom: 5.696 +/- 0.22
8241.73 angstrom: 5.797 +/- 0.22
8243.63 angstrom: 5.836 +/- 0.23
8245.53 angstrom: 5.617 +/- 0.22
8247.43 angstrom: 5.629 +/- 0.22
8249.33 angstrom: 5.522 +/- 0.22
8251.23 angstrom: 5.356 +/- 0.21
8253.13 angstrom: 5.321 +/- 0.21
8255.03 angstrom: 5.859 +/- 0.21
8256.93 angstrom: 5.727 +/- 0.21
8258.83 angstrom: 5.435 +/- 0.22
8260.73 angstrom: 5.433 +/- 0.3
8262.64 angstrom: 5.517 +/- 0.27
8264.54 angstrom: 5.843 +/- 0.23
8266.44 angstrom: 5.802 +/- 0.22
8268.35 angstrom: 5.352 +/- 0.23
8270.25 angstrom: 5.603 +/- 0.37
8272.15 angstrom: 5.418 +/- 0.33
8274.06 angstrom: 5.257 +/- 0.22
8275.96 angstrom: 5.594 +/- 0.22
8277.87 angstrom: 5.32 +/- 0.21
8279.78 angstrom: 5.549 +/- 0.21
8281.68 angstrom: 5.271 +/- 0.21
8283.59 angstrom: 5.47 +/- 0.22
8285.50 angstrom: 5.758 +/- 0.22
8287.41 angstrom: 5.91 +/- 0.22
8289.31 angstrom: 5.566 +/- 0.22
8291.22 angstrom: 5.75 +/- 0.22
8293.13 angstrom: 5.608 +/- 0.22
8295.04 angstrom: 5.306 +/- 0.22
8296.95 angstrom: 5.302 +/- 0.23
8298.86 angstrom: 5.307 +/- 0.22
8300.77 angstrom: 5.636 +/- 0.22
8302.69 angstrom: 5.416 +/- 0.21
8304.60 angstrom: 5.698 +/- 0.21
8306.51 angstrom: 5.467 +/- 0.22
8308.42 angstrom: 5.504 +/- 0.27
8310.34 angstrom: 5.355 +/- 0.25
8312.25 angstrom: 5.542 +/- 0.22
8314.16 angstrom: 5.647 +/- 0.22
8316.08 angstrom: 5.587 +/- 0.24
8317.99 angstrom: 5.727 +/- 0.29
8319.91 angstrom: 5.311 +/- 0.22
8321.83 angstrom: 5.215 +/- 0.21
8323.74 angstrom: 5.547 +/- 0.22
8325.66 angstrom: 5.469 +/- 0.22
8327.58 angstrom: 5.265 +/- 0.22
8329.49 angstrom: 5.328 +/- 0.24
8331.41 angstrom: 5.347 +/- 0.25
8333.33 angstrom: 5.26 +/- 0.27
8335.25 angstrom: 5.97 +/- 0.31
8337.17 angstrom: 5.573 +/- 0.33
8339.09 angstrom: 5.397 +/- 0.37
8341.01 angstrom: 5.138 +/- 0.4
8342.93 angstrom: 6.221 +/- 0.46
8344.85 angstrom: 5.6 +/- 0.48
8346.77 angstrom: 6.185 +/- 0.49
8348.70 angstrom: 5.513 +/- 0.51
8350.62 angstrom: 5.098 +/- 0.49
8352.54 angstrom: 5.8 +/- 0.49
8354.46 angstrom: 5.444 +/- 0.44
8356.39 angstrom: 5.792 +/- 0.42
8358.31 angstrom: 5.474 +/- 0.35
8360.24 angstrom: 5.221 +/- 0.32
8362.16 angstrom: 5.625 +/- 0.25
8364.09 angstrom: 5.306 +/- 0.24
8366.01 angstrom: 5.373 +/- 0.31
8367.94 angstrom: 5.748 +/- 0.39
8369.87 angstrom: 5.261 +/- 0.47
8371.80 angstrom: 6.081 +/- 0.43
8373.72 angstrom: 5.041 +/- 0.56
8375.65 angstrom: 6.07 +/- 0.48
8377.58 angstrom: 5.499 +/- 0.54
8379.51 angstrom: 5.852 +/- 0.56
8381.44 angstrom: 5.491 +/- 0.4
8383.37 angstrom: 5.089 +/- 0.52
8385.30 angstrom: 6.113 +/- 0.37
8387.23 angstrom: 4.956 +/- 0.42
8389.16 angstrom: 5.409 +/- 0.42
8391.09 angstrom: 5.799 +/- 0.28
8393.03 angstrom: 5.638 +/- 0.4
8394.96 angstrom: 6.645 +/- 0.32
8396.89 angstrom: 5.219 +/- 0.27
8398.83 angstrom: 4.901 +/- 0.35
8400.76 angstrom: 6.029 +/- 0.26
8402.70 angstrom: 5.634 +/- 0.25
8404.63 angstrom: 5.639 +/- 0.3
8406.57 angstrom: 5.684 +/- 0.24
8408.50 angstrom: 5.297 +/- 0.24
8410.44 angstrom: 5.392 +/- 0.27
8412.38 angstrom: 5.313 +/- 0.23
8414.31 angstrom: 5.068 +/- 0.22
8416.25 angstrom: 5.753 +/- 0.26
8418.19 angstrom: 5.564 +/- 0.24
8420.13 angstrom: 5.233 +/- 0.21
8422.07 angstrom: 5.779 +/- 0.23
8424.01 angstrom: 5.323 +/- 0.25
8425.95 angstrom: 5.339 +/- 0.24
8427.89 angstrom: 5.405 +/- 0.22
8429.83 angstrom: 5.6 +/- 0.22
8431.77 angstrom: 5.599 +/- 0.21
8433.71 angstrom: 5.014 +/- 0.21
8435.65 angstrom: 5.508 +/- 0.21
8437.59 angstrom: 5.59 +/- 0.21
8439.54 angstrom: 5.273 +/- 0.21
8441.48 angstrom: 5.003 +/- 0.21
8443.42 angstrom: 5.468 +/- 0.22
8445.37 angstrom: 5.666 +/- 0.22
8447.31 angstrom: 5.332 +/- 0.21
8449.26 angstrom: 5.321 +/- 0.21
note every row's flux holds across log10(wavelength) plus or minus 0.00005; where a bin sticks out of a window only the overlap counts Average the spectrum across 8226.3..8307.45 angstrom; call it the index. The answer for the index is 5.61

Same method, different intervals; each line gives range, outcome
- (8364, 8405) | 5.59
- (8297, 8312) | 5.47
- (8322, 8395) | 5.55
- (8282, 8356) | 5.53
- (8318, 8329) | 5.39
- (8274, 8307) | 5.52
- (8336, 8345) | 5.59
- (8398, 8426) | 5.47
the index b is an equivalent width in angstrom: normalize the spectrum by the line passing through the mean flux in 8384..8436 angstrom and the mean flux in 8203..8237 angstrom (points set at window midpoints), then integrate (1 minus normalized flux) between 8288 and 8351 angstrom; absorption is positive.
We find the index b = 0.6 angstrom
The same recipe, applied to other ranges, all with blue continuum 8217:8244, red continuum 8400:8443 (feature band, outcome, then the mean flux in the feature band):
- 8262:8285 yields 0.7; 5.5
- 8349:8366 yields 0.3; 5.47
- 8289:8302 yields 0.4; 5.49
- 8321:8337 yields 0.5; 5.44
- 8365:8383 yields -0.2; 5.58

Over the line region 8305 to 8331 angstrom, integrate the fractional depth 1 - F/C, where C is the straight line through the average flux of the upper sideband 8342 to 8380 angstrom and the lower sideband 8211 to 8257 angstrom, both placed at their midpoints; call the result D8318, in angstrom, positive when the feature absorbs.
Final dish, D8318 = 0.7 angstrom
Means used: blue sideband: 5.64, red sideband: 5.61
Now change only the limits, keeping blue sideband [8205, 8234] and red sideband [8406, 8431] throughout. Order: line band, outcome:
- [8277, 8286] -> 0.16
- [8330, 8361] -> -0.34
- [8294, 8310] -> 0.26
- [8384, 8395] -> -0.40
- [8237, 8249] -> -0.24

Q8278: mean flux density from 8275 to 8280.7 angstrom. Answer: 5.48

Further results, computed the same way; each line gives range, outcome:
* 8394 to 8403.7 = 5.69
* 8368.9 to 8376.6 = 5.61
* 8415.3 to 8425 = 5.53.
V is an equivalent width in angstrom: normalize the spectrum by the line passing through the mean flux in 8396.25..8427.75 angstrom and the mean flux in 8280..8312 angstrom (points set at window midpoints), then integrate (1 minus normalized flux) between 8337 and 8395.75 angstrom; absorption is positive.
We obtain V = -1.2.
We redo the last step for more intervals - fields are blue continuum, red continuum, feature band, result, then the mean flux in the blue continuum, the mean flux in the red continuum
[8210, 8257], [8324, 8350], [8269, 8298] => 0.46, 5.64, 5.55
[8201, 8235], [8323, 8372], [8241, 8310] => 0.49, 5.63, 5.53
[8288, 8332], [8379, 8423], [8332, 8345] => -0.21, 5.48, 5.54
